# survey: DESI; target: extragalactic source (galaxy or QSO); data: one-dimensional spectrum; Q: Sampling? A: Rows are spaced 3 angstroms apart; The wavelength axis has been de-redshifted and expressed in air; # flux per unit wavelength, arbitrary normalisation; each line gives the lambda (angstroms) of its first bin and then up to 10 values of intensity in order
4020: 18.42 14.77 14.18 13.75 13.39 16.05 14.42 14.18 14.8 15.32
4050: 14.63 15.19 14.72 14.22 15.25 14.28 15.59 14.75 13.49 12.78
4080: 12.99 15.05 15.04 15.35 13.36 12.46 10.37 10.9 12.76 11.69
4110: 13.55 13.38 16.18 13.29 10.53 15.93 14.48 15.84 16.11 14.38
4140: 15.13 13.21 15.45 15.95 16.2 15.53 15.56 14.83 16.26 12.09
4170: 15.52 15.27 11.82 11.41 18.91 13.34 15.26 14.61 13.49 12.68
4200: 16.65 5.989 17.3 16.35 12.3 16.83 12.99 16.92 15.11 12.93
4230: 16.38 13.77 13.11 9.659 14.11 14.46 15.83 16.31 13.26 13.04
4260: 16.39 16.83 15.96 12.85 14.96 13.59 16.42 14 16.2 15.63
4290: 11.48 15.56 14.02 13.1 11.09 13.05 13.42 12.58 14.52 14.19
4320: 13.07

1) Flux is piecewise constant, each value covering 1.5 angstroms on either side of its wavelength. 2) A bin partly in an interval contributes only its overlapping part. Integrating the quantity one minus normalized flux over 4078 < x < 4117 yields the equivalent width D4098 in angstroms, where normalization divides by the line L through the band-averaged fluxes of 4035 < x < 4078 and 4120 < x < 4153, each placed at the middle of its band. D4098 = 3.8 angstroms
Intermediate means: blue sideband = 14.6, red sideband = 14.8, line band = 13.3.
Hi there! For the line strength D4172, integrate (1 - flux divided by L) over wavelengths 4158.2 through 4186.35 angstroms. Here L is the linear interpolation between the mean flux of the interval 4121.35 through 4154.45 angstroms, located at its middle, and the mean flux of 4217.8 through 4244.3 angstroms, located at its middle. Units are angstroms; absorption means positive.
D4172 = 0.3 angstroms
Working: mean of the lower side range 15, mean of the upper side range 13.9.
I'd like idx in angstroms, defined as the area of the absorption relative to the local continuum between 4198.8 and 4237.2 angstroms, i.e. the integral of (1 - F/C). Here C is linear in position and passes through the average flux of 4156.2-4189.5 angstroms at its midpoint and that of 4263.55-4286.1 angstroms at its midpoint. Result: 1.0 angstroms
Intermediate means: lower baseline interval 14.6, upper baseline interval 15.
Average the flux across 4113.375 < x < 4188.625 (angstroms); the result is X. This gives 14.7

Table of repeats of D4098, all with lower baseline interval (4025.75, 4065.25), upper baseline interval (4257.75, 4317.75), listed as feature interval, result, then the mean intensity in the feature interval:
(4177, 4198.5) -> 0.35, 14.2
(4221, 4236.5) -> -0.25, 14.6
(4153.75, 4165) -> -0.82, 15.5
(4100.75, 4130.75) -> 2.16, 13.5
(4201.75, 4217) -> 0.56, 13.9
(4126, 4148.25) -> -0.78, 15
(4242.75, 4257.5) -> -0.34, 14.7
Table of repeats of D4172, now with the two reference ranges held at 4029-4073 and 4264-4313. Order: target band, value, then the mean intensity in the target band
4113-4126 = 0.6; 13.8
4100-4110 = 1.7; 12.1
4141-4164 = -1.4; 15.3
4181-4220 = -0.1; 14.3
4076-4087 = 0.5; 14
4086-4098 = 0.9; 13.5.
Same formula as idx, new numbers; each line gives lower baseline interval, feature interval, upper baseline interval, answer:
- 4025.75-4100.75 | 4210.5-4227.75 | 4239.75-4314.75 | -0.4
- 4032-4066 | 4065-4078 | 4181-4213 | 0.4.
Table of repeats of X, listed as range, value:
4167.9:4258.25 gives 14.2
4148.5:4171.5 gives 15.2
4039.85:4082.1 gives 14.5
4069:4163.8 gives 14.1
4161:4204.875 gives 13.9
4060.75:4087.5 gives 14.3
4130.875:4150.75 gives 15.1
